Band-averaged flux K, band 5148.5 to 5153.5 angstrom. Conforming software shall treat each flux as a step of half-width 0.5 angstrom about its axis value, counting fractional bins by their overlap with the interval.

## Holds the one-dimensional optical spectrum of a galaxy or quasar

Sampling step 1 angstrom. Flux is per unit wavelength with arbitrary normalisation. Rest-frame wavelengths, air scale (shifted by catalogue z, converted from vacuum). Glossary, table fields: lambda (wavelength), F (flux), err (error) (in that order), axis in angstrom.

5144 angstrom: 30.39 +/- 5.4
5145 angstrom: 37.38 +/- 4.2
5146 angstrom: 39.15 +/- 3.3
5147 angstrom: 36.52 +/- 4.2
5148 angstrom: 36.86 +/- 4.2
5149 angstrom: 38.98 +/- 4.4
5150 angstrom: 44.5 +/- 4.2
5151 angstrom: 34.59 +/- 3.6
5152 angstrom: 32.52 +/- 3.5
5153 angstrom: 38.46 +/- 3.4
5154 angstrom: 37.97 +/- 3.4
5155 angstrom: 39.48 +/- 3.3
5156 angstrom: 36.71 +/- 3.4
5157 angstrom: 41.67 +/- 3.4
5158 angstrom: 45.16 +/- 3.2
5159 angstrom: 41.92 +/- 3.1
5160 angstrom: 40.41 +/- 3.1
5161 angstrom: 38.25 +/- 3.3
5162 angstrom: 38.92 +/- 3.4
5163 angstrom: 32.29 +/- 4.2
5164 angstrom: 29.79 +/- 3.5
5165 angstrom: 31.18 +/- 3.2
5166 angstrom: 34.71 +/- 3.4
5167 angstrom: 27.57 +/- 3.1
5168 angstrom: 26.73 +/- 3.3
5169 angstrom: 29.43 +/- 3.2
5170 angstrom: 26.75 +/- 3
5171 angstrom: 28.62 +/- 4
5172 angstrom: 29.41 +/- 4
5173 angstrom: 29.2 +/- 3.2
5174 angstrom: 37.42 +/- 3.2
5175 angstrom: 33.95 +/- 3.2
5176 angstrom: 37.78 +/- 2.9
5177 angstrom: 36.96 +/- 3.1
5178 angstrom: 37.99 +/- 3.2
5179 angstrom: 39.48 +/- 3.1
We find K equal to 37.8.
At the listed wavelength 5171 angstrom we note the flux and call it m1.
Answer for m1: 28.62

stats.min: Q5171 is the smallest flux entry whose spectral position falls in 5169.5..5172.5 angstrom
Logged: 26.75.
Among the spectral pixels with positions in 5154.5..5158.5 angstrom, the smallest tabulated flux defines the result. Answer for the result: 36.71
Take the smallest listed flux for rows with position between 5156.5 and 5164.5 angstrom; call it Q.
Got 29.79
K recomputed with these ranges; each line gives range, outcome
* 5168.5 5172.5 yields 28.6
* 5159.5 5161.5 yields 39.3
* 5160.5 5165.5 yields 34.1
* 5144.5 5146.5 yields 38.3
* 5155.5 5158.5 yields 41.2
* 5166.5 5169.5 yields 27.9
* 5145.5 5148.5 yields 37.5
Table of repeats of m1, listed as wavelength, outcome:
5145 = 37.38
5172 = 29.41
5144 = 30.39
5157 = 41.67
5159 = 41.92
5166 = 34.71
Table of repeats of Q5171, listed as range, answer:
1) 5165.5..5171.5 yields 26.73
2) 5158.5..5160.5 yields 40.41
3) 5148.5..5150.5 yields 38.98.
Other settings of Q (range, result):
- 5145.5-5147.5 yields 36.52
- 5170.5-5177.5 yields 28.62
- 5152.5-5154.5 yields 37.97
